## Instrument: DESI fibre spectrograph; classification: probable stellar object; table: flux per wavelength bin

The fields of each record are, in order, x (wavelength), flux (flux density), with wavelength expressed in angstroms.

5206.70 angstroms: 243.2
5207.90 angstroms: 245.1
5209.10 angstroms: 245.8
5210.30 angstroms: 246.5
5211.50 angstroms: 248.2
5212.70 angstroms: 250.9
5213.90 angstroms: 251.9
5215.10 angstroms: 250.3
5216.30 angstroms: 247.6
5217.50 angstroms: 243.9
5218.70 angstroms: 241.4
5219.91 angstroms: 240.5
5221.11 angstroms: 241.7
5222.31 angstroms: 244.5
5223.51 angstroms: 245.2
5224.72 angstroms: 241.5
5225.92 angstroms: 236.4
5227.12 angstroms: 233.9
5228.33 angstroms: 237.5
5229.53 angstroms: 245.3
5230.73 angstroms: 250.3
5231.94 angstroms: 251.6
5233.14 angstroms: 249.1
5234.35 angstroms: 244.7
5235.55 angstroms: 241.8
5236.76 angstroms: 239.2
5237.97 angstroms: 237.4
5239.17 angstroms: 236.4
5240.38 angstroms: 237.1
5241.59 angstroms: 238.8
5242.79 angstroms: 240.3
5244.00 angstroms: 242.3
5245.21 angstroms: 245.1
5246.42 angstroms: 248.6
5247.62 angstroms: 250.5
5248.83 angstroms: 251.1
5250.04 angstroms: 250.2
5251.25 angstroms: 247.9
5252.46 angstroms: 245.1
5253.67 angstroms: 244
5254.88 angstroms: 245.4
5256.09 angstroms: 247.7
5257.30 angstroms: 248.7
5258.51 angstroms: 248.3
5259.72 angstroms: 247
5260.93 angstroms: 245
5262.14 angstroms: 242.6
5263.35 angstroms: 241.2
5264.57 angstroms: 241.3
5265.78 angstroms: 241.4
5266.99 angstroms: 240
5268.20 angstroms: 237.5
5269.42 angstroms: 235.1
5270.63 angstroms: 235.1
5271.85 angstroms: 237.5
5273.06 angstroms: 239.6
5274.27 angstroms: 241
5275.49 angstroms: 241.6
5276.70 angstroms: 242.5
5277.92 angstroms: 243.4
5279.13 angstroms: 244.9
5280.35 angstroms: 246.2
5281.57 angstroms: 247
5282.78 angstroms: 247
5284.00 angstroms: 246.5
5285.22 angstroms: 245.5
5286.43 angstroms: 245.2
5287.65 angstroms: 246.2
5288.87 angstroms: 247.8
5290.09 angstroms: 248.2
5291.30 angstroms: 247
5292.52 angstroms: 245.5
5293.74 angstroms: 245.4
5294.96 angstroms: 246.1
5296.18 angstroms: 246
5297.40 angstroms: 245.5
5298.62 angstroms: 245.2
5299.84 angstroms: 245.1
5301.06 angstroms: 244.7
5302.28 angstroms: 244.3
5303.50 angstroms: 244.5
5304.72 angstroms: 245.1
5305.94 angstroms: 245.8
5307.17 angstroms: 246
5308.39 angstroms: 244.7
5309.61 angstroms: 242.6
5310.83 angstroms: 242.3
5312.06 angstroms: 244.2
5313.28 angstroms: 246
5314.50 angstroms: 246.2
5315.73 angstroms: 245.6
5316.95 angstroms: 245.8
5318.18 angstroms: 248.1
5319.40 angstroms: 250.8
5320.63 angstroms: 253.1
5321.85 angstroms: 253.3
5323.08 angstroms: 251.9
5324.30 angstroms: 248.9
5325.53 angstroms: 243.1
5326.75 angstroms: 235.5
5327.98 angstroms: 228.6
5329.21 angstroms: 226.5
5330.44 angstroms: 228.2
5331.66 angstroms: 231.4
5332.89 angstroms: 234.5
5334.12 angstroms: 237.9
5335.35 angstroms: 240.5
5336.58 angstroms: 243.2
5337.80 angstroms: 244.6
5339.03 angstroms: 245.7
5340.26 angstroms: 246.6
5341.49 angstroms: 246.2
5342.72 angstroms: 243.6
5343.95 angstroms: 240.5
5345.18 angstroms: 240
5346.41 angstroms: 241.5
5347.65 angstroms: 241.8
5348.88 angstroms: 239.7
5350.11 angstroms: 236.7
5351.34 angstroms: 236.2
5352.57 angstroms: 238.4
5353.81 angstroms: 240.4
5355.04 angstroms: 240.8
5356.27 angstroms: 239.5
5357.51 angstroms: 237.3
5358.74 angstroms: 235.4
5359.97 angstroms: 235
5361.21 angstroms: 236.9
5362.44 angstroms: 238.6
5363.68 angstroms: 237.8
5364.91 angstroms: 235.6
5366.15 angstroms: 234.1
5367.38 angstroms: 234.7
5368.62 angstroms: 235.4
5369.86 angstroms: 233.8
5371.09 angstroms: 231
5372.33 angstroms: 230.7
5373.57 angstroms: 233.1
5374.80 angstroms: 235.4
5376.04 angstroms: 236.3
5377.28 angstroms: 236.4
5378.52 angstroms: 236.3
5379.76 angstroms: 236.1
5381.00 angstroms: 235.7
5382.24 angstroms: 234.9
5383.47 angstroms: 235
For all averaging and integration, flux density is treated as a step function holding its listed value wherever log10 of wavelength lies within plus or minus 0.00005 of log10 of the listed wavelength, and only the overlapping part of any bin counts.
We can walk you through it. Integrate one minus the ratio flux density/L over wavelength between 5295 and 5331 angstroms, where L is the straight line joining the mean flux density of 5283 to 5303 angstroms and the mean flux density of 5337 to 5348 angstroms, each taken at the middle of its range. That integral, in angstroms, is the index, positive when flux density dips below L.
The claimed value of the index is 0.1 angstroms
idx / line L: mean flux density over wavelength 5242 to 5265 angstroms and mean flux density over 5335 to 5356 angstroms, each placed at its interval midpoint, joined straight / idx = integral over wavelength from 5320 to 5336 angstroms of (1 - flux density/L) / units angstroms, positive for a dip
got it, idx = 0.19 angstroms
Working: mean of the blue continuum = 246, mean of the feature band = 239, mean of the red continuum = 242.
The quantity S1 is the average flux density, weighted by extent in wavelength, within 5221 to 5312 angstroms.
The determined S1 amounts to 244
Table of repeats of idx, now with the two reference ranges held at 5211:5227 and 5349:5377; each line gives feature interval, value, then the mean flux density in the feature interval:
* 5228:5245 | 0.1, 242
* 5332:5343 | -0.2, 242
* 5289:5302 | -0.3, 246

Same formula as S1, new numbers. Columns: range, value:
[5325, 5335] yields 233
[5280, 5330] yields 245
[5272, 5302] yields 245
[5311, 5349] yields 242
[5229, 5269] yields 244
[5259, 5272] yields 240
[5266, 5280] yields 240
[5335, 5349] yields 243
